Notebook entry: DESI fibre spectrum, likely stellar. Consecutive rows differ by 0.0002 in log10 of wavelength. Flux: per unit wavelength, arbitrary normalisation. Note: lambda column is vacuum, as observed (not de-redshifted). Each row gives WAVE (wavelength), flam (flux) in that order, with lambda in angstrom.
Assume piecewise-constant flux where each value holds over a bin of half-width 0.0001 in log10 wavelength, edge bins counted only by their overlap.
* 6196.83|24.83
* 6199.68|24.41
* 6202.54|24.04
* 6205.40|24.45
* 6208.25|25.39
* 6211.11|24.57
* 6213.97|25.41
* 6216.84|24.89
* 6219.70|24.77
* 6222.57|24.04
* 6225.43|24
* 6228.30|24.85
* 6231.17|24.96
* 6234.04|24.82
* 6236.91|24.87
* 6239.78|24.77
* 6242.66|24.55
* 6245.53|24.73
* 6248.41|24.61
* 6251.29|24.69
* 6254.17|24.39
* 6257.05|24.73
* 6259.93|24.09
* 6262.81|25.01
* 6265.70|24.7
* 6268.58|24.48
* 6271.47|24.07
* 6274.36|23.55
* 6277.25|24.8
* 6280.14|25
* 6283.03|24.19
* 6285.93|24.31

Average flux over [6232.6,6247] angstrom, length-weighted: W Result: 24.7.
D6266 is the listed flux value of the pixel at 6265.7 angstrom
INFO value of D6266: 24.7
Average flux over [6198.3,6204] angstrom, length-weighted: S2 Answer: 24.2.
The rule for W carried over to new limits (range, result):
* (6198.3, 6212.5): 24.6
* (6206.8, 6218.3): 25.1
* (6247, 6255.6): 24.6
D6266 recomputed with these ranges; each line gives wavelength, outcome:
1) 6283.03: 24.19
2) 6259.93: 24.09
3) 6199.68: 24.41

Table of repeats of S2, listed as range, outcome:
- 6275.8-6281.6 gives 24.9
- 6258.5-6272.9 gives 24.5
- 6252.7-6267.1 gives 24.6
